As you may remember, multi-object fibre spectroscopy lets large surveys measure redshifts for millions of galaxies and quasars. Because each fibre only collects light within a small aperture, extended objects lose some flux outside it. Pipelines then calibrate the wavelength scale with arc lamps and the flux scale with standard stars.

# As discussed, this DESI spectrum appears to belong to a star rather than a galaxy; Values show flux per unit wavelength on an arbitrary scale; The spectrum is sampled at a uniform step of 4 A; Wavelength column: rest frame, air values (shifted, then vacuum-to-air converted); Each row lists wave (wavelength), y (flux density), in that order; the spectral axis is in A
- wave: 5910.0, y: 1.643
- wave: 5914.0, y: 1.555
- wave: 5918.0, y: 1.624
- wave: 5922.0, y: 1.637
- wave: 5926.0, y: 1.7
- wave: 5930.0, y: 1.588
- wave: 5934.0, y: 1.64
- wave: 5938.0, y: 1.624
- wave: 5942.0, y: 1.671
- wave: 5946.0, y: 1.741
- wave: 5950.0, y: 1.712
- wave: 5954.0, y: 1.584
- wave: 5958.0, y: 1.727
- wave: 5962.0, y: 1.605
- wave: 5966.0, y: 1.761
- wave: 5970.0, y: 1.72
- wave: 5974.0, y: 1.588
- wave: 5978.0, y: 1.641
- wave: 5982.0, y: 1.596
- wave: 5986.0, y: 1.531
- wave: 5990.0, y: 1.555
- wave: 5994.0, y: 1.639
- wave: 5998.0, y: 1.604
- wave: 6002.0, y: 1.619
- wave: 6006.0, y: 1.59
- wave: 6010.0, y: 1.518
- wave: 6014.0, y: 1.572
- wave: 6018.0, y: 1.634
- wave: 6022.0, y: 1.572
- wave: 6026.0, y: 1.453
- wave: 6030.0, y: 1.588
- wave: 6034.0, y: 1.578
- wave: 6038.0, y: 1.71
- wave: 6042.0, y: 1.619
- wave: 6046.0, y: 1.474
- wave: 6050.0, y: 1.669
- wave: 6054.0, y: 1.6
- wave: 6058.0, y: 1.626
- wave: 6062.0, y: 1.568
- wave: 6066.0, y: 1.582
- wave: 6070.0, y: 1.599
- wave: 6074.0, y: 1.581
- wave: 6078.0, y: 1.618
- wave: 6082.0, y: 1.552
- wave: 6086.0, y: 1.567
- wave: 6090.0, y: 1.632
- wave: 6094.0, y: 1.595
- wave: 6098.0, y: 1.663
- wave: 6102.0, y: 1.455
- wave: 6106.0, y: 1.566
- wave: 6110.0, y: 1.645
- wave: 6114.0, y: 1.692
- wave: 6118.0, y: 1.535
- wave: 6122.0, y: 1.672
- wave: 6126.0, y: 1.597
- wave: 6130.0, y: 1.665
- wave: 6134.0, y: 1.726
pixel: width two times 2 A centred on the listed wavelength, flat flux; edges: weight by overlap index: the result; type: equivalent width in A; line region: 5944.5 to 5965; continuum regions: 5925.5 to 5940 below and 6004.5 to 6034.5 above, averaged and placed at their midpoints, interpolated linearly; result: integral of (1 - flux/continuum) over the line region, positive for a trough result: -0.8 A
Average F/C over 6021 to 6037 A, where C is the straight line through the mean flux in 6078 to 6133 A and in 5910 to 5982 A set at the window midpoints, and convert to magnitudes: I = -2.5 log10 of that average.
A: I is 0.05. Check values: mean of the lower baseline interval 1.65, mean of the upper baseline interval 1.61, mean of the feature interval 1.56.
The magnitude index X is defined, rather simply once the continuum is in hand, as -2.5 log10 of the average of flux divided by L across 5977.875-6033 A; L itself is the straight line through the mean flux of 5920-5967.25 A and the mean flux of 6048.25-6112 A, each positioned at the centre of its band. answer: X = 0.04 mag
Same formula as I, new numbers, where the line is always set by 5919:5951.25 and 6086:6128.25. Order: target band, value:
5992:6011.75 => 0.030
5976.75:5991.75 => 0.045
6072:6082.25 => 0.017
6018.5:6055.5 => 0.028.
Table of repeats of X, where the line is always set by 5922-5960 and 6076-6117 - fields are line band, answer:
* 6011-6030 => 0.05 mag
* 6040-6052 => 0.02 mag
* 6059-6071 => 0.02 mag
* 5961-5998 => 0.01 mag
